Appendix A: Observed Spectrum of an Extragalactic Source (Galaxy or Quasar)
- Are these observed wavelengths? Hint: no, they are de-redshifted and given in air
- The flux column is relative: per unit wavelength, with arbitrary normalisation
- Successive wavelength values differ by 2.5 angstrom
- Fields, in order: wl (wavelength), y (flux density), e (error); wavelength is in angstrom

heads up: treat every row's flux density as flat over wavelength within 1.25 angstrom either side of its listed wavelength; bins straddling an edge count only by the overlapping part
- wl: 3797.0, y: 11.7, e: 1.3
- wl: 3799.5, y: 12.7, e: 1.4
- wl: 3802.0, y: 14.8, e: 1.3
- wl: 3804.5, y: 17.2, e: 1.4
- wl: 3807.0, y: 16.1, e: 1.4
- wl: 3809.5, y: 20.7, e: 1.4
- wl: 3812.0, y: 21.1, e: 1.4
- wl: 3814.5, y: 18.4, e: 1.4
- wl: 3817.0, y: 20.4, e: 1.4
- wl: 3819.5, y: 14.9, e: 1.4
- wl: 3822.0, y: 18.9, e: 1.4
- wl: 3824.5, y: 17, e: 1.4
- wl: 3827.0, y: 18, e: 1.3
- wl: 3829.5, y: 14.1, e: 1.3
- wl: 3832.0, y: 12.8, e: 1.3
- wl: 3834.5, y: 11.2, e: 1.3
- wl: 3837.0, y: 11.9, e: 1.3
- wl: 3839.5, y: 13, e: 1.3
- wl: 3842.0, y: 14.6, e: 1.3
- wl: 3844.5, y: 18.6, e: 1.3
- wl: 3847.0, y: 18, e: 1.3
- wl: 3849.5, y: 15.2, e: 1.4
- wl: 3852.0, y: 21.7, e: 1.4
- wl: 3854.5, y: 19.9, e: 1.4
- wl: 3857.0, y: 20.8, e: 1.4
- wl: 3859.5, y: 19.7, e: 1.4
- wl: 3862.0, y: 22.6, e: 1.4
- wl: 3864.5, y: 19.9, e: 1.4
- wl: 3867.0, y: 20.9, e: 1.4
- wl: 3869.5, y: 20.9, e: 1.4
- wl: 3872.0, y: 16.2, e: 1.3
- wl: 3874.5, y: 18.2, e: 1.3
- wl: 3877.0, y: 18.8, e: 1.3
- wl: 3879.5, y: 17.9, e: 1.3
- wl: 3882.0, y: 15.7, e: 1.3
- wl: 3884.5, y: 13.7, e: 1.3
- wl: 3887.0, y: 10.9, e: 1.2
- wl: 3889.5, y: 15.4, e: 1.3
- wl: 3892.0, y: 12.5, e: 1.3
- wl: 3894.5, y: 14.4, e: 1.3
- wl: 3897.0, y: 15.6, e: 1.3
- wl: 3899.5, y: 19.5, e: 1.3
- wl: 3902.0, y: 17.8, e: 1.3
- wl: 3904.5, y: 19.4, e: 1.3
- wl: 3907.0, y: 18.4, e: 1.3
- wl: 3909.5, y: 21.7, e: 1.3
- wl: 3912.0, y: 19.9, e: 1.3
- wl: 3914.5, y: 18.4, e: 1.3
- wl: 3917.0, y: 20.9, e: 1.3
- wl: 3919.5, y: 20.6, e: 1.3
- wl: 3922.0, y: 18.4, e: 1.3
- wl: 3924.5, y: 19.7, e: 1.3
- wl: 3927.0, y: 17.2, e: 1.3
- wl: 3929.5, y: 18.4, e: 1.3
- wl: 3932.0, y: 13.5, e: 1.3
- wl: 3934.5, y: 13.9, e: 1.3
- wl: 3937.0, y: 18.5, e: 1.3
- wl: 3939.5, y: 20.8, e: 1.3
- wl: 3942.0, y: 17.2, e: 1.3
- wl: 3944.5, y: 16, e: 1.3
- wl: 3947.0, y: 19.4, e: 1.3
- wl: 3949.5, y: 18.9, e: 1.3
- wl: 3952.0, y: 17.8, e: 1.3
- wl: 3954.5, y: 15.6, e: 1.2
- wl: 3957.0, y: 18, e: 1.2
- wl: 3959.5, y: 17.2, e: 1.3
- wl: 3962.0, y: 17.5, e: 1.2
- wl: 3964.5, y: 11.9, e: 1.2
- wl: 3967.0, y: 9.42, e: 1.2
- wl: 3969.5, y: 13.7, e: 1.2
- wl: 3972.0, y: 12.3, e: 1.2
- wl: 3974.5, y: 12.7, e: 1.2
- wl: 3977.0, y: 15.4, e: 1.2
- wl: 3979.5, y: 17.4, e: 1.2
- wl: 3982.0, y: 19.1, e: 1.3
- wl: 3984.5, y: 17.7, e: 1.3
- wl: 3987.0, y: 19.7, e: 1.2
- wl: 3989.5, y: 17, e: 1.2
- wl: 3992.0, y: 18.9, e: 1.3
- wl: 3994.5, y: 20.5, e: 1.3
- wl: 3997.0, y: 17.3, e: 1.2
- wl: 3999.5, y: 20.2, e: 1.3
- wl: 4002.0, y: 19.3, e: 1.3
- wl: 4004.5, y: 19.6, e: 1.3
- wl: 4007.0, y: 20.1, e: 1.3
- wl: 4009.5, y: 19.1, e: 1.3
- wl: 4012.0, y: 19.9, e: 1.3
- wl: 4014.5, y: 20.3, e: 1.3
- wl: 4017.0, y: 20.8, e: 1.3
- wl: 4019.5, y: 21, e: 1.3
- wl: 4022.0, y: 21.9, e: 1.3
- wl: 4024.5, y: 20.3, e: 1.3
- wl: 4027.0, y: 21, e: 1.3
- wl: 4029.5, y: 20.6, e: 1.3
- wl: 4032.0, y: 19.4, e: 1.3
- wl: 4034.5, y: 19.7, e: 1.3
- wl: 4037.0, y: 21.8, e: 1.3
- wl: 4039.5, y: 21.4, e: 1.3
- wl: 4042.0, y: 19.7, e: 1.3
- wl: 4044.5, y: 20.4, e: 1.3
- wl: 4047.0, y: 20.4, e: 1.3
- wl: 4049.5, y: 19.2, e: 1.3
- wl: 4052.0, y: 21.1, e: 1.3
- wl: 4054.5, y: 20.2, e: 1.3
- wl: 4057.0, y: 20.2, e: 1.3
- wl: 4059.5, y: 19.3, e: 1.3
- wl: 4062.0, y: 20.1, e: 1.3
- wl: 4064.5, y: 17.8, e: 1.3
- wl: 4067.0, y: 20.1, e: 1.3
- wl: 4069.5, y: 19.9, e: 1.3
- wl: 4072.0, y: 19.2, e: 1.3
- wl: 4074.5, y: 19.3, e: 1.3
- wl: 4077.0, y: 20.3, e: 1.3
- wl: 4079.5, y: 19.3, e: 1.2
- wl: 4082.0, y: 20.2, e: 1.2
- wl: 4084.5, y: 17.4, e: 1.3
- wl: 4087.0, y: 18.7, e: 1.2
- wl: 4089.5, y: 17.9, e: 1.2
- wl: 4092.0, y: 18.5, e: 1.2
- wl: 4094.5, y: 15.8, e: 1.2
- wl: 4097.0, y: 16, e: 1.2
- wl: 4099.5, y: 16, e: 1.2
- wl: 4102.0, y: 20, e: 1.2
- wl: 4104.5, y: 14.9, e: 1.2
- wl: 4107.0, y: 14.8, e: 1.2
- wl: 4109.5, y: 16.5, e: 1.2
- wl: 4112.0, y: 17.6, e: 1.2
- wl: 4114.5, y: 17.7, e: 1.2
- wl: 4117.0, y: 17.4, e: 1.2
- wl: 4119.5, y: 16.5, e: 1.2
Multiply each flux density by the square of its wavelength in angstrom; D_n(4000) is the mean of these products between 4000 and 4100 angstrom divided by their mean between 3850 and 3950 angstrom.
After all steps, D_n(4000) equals 1.2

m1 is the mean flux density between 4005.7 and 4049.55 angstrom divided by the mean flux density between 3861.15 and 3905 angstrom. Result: 1.19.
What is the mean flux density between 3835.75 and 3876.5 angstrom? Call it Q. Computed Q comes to 18.3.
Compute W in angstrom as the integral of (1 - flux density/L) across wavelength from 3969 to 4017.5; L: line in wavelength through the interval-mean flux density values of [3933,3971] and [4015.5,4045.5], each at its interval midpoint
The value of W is 1.5 angstrom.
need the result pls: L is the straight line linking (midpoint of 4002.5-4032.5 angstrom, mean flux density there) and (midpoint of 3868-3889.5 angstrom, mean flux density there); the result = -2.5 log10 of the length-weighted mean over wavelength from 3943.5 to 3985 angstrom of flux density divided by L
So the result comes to 0.19 mag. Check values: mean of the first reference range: 16.5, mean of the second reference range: 20.3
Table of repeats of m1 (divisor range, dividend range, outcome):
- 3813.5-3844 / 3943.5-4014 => 1.11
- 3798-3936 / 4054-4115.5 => 1.06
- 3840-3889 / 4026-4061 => 1.13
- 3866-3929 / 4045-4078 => 1.12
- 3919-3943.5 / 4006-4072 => 1.14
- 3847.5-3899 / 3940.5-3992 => 0.93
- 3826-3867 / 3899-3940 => 1.09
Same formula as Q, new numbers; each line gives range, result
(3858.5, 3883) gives 19.1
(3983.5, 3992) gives 18.3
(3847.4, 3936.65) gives 18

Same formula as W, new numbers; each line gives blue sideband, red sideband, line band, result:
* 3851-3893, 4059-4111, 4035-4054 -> -2.5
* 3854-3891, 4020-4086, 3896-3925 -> -1.2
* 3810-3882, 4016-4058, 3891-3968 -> 6.1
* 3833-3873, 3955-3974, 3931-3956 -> -3.8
